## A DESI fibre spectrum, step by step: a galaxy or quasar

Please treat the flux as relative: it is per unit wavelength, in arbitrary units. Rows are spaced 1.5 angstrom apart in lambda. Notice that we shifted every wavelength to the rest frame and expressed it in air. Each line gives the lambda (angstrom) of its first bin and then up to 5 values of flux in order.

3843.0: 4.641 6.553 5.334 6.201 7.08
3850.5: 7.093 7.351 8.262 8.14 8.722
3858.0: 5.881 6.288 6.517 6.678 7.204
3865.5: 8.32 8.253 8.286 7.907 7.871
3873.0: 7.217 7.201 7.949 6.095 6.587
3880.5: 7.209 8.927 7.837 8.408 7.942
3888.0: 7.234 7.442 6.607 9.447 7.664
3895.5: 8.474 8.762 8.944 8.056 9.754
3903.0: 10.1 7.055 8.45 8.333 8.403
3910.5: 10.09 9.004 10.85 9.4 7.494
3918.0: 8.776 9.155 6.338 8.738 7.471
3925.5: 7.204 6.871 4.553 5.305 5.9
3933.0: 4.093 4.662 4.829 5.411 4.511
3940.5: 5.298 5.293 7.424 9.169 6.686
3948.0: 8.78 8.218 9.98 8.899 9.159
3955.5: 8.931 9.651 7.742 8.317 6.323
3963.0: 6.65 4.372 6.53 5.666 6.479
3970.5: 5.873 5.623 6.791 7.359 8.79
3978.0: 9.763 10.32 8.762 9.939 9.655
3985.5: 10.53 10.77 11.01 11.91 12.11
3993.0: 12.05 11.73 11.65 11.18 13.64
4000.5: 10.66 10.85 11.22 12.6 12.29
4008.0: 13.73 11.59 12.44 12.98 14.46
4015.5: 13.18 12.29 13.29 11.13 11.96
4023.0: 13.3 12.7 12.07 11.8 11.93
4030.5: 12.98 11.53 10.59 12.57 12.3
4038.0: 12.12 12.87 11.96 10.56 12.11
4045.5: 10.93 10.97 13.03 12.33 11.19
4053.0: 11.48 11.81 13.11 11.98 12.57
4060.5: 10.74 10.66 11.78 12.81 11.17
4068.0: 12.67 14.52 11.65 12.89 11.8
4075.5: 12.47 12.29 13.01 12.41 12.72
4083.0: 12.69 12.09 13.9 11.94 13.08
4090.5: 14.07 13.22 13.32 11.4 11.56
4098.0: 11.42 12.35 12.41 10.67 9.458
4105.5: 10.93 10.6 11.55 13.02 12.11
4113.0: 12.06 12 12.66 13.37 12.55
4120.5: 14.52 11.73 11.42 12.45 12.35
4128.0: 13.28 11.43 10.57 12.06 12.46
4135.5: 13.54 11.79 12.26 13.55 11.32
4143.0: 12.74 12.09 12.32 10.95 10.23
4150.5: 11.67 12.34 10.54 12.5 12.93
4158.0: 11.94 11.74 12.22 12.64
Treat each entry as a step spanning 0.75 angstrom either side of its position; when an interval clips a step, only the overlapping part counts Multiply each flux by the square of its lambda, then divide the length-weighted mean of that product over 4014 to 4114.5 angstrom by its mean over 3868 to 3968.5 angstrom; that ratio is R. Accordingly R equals 1.72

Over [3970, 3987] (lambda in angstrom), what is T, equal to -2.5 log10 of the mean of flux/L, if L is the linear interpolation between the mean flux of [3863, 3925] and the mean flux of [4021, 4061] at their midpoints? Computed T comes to 0.20 mag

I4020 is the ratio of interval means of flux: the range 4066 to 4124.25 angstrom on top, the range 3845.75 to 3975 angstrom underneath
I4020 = 1.65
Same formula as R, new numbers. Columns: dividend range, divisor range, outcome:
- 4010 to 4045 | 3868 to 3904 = 1.65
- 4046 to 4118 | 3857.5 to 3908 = 1.72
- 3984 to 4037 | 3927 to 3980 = 1.79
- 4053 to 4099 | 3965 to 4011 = 1.29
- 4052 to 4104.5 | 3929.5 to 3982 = 1.83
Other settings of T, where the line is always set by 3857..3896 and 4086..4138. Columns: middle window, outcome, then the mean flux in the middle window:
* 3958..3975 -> 0.40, 6.42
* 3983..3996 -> -0.15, 11.2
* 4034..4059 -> -0.10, 12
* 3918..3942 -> 0.37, 6.09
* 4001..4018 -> -0.23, 12.5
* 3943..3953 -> 0.06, 8.47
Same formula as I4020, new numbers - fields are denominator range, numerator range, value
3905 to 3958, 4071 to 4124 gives 1.63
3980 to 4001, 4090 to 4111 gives 1.07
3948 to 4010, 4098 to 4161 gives 1.27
